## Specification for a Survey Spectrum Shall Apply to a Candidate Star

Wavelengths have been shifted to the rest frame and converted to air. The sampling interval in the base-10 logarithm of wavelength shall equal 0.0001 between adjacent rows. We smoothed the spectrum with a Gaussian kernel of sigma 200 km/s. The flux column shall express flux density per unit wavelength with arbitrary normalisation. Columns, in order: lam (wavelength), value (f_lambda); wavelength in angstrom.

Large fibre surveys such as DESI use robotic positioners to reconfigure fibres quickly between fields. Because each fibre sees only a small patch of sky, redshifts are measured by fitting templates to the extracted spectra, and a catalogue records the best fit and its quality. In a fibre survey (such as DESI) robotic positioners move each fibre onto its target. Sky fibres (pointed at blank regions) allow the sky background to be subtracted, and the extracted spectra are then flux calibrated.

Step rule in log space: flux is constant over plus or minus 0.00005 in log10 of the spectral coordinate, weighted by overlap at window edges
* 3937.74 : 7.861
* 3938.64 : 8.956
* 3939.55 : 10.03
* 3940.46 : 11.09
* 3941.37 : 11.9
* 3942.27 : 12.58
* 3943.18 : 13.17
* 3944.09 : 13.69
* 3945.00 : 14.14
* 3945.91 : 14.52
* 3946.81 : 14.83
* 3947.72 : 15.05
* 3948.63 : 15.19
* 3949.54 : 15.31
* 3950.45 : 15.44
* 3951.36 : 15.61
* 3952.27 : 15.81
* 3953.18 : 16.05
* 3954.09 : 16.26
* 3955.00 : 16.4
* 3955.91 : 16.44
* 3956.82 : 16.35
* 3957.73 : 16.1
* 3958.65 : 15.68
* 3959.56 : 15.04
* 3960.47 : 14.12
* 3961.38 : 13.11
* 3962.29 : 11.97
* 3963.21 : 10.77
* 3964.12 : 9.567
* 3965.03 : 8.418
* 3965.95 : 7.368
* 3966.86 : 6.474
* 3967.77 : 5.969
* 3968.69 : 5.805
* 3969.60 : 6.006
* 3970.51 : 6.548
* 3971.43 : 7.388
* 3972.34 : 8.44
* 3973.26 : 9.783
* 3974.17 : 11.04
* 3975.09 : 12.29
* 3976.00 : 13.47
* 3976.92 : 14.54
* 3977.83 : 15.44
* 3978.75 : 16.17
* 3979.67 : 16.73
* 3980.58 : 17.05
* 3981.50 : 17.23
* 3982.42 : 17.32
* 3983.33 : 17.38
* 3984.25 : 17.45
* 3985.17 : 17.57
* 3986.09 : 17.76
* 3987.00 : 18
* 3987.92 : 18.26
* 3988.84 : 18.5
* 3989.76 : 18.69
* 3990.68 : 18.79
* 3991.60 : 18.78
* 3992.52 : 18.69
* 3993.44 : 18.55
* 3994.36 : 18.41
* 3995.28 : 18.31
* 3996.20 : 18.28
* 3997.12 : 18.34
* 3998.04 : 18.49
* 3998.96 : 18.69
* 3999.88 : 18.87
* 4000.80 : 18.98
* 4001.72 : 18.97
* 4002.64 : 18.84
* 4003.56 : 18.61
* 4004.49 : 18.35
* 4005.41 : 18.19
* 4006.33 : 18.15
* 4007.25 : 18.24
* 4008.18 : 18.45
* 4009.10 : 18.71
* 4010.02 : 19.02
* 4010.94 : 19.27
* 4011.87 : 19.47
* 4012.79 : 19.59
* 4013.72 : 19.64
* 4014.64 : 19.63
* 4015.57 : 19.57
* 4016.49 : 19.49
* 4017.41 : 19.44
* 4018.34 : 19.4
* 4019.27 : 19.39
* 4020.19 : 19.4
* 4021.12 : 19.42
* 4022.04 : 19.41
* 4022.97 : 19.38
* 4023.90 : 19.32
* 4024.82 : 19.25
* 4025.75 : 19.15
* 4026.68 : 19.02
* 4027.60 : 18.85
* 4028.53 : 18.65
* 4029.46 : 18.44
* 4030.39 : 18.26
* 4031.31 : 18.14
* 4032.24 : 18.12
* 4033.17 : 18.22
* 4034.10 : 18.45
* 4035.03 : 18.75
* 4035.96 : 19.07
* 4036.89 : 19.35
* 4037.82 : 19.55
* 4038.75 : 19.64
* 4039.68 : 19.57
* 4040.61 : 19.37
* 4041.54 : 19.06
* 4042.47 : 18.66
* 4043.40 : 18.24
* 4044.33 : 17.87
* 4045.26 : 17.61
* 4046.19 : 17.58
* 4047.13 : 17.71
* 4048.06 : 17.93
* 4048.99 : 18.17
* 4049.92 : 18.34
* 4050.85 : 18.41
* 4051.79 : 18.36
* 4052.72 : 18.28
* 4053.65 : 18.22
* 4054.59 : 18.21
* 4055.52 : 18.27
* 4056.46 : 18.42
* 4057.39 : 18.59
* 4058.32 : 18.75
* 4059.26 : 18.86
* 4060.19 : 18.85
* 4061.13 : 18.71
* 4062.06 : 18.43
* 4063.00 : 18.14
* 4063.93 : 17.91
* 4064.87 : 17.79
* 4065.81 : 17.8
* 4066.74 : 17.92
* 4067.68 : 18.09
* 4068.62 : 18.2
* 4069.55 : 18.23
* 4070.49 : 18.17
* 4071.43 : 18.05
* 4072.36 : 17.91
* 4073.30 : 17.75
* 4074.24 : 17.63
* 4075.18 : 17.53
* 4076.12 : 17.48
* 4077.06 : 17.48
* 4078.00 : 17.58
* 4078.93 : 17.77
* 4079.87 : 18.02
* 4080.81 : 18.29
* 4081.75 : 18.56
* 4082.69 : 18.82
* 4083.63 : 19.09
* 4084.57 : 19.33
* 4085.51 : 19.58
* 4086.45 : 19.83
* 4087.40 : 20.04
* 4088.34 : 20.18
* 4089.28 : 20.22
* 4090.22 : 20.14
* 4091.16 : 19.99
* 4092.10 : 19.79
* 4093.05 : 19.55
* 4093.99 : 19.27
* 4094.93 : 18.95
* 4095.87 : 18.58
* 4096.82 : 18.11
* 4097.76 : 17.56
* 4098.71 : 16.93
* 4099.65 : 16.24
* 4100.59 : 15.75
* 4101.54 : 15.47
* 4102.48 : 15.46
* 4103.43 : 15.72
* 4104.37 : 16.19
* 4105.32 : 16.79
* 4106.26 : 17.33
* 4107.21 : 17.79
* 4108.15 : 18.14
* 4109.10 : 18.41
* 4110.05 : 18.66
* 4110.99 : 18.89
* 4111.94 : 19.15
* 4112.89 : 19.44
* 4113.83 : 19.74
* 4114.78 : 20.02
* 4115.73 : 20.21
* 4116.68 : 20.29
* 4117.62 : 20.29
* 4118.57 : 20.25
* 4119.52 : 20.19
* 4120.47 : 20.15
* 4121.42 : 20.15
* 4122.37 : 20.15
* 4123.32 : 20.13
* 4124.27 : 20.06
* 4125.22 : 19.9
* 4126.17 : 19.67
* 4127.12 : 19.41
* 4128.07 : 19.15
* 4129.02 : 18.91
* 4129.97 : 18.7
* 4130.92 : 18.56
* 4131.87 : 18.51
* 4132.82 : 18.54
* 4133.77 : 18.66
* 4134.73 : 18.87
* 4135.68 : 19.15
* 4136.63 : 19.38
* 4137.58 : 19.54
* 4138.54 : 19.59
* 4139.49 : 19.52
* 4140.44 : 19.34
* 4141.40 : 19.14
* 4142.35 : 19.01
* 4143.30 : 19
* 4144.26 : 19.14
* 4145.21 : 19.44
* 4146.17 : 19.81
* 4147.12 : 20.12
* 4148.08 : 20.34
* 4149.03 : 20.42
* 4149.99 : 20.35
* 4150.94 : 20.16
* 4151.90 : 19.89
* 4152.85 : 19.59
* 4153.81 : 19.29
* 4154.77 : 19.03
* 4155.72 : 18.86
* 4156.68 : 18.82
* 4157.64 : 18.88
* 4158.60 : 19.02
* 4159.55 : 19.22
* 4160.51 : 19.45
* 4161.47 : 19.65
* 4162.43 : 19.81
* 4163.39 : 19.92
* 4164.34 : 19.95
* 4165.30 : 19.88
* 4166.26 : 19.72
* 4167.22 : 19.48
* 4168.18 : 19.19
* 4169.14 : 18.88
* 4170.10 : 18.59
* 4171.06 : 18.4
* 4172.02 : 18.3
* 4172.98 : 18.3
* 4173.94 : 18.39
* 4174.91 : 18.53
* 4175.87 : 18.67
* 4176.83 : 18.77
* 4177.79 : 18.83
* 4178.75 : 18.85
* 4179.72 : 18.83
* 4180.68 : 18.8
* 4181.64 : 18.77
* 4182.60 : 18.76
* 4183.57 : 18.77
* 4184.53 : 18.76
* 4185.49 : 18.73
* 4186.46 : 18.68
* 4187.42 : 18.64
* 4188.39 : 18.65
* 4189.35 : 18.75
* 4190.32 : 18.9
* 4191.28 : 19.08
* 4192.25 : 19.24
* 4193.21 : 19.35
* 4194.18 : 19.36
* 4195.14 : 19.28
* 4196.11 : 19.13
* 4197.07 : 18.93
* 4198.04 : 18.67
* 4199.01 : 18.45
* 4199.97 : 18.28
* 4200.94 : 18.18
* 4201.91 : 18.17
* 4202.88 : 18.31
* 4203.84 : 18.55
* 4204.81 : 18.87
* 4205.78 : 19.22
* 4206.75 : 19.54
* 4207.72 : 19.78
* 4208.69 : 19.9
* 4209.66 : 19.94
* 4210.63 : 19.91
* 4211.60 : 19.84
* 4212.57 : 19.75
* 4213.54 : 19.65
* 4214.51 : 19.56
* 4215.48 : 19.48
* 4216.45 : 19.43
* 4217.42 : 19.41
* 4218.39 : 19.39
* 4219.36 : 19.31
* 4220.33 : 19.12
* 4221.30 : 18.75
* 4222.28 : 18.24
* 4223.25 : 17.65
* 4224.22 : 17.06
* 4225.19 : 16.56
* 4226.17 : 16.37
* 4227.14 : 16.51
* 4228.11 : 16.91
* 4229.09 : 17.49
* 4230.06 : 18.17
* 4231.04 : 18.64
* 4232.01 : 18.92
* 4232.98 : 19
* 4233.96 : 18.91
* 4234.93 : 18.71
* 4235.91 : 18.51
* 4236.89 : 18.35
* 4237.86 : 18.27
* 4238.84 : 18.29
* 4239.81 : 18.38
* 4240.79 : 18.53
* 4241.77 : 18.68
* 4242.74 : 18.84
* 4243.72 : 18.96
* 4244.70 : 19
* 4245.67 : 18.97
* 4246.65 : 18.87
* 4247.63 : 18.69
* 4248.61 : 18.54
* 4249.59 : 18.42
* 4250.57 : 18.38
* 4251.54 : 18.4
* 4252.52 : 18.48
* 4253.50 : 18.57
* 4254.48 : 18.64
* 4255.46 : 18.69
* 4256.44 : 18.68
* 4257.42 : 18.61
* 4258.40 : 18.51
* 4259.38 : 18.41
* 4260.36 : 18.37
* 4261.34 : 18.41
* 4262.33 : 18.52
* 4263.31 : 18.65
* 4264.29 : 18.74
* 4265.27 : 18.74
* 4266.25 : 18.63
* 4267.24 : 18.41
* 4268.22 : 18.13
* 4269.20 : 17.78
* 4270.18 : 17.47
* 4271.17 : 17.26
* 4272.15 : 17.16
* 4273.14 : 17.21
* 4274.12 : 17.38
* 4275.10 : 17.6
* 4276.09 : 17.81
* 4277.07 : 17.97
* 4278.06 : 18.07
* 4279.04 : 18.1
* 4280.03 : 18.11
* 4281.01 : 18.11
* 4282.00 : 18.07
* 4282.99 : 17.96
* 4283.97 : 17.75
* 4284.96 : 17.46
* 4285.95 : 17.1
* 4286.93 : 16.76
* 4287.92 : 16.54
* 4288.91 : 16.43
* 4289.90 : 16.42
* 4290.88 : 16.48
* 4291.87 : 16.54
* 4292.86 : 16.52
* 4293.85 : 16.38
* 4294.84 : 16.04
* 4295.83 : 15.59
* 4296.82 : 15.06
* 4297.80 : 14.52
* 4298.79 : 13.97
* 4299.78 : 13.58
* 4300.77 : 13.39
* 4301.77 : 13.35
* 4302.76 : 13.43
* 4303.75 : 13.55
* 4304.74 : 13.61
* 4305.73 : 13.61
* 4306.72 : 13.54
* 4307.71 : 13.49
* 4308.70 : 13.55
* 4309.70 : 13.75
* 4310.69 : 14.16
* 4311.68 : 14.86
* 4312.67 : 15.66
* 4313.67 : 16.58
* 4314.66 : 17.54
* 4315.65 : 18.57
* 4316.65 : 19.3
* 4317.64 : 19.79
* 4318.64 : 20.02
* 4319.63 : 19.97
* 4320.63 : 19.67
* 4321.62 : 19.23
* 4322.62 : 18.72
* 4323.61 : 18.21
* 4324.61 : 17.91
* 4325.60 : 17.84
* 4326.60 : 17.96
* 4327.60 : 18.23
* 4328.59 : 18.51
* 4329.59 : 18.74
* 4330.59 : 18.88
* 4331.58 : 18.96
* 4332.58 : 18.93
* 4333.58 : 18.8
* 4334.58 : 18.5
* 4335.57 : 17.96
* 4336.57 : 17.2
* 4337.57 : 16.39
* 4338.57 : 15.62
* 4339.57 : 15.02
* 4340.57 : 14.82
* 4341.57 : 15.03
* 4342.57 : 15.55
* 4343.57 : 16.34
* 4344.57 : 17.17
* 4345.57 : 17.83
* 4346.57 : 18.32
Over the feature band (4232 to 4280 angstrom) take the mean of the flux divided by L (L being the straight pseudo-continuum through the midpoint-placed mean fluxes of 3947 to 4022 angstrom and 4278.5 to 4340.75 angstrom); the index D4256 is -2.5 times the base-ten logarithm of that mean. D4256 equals -0.112 mag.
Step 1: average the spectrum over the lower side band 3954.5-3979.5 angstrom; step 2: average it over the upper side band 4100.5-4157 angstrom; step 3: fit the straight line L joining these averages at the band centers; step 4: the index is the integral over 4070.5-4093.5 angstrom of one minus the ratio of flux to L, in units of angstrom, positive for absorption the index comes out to -2.5 angstrom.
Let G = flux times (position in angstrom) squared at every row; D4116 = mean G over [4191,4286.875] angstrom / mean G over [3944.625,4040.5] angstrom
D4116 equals 1.26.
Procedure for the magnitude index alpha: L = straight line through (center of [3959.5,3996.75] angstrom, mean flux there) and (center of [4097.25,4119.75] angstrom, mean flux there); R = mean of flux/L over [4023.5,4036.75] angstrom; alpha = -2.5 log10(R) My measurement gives -0.197 mag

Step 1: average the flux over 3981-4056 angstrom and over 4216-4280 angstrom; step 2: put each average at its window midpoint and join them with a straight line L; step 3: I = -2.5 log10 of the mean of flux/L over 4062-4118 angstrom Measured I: 0.01 mag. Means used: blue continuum 18.6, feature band 18.3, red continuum 18.3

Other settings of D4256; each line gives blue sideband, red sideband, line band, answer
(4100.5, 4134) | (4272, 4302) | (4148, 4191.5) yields -0.06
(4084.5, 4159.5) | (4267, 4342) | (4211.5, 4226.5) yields -0.05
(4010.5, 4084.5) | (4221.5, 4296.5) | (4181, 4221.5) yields -0.06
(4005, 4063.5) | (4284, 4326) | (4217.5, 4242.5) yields -0.08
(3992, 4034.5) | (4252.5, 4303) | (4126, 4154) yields -0.08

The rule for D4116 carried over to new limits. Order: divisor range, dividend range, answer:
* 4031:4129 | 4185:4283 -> 1.07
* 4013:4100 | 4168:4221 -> 1.09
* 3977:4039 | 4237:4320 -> 1.06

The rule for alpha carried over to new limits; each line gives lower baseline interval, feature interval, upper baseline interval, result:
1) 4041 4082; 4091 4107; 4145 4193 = 0.062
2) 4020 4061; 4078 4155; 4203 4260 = -0.020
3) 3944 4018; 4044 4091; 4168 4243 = -0.095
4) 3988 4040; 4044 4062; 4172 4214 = 0.036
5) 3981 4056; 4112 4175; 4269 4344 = -0.094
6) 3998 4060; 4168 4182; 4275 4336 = -0.054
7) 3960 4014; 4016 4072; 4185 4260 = -0.147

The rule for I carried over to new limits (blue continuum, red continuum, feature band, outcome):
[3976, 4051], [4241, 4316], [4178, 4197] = -0.084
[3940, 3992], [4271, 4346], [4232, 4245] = -0.155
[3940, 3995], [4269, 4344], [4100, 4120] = -0.198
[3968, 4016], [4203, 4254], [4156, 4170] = -0.074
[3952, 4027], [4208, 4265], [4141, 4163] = -0.099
